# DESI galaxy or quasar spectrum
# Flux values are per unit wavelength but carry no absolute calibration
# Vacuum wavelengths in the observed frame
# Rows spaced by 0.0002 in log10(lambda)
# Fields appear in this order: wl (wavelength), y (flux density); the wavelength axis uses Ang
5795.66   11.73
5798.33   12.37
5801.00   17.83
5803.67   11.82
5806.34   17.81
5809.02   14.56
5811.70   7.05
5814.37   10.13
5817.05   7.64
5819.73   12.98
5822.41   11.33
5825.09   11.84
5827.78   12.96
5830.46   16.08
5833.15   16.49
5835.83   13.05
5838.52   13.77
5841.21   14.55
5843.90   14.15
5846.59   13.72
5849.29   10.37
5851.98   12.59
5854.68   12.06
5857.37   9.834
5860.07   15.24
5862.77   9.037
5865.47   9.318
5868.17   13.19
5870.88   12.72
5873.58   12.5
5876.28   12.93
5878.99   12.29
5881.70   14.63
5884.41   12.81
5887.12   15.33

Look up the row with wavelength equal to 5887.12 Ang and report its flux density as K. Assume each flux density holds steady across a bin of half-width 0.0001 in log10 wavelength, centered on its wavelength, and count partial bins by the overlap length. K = 15.33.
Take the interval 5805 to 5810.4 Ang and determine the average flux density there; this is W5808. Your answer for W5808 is 16.1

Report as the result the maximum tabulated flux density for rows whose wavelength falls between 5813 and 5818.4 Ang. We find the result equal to 10.13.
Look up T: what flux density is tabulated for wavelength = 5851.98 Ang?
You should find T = 12.59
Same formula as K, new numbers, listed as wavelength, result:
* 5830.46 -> 16.08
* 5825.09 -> 11.84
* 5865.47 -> 9.318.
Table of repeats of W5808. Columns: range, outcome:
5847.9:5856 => 11.7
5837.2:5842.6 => 14.2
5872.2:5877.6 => 12.7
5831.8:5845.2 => 14.4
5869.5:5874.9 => 12.6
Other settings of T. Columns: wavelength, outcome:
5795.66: 11.73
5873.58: 12.5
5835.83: 13.05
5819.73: 12.98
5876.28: 12.93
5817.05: 7.64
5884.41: 12.81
